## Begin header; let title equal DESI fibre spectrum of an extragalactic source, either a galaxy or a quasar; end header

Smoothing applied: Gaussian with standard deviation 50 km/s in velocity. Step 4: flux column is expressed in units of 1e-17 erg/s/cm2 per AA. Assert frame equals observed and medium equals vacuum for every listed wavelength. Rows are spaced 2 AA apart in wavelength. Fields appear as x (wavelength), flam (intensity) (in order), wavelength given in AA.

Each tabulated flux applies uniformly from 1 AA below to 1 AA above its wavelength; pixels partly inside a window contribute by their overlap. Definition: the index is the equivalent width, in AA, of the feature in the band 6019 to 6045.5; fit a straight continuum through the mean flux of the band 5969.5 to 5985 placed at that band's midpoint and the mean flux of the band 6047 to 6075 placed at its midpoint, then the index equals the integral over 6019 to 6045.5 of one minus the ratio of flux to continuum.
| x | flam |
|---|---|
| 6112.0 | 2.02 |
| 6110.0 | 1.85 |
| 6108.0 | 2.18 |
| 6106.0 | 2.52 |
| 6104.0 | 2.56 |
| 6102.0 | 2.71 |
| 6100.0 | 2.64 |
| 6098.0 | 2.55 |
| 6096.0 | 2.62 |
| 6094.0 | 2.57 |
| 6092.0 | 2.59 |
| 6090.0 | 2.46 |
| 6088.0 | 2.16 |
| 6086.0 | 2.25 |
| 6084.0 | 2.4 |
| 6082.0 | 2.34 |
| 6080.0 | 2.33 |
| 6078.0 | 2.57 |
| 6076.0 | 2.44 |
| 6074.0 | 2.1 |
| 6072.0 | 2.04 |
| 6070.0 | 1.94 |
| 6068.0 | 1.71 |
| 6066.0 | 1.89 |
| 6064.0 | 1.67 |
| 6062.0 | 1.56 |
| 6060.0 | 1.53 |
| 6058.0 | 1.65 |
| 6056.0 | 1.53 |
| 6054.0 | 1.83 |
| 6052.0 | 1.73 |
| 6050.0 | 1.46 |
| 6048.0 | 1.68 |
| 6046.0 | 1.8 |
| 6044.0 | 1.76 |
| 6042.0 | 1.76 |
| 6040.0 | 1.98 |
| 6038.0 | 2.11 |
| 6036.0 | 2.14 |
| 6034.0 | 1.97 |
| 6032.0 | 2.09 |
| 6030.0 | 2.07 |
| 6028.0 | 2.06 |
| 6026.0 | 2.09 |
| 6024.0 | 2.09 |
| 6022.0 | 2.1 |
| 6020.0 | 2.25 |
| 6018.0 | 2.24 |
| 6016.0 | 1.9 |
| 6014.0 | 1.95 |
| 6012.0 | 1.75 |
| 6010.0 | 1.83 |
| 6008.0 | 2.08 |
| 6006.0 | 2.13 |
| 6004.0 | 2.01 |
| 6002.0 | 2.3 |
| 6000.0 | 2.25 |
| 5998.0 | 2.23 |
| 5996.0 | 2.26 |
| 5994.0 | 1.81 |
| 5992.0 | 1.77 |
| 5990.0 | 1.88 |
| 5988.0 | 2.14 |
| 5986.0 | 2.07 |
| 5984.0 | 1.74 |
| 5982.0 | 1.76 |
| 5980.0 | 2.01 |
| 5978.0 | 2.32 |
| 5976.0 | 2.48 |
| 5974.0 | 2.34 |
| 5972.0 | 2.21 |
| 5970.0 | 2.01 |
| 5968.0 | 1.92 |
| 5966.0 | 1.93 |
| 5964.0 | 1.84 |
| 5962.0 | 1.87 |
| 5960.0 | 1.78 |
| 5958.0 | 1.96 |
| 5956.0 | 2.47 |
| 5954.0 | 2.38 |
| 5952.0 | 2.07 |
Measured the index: -2.3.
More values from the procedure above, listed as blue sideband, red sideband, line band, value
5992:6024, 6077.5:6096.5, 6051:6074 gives 5.6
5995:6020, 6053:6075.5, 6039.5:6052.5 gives 1.0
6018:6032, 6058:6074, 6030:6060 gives 2.1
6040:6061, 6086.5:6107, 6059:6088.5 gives 0.9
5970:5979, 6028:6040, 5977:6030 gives 3.5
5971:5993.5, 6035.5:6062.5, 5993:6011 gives -1.2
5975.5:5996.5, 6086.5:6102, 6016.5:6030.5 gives 0.4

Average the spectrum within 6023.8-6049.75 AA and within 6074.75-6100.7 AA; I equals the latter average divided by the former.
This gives 1.3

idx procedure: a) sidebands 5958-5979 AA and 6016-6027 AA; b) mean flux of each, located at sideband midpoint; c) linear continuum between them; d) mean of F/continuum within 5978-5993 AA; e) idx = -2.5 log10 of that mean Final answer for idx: 0.08 mag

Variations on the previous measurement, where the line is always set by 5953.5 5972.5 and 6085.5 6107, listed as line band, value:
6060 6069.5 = 0.37 mag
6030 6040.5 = 0.11 mag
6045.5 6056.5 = 0.37 mag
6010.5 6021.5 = 0.11 mag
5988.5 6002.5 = 0.04 mag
